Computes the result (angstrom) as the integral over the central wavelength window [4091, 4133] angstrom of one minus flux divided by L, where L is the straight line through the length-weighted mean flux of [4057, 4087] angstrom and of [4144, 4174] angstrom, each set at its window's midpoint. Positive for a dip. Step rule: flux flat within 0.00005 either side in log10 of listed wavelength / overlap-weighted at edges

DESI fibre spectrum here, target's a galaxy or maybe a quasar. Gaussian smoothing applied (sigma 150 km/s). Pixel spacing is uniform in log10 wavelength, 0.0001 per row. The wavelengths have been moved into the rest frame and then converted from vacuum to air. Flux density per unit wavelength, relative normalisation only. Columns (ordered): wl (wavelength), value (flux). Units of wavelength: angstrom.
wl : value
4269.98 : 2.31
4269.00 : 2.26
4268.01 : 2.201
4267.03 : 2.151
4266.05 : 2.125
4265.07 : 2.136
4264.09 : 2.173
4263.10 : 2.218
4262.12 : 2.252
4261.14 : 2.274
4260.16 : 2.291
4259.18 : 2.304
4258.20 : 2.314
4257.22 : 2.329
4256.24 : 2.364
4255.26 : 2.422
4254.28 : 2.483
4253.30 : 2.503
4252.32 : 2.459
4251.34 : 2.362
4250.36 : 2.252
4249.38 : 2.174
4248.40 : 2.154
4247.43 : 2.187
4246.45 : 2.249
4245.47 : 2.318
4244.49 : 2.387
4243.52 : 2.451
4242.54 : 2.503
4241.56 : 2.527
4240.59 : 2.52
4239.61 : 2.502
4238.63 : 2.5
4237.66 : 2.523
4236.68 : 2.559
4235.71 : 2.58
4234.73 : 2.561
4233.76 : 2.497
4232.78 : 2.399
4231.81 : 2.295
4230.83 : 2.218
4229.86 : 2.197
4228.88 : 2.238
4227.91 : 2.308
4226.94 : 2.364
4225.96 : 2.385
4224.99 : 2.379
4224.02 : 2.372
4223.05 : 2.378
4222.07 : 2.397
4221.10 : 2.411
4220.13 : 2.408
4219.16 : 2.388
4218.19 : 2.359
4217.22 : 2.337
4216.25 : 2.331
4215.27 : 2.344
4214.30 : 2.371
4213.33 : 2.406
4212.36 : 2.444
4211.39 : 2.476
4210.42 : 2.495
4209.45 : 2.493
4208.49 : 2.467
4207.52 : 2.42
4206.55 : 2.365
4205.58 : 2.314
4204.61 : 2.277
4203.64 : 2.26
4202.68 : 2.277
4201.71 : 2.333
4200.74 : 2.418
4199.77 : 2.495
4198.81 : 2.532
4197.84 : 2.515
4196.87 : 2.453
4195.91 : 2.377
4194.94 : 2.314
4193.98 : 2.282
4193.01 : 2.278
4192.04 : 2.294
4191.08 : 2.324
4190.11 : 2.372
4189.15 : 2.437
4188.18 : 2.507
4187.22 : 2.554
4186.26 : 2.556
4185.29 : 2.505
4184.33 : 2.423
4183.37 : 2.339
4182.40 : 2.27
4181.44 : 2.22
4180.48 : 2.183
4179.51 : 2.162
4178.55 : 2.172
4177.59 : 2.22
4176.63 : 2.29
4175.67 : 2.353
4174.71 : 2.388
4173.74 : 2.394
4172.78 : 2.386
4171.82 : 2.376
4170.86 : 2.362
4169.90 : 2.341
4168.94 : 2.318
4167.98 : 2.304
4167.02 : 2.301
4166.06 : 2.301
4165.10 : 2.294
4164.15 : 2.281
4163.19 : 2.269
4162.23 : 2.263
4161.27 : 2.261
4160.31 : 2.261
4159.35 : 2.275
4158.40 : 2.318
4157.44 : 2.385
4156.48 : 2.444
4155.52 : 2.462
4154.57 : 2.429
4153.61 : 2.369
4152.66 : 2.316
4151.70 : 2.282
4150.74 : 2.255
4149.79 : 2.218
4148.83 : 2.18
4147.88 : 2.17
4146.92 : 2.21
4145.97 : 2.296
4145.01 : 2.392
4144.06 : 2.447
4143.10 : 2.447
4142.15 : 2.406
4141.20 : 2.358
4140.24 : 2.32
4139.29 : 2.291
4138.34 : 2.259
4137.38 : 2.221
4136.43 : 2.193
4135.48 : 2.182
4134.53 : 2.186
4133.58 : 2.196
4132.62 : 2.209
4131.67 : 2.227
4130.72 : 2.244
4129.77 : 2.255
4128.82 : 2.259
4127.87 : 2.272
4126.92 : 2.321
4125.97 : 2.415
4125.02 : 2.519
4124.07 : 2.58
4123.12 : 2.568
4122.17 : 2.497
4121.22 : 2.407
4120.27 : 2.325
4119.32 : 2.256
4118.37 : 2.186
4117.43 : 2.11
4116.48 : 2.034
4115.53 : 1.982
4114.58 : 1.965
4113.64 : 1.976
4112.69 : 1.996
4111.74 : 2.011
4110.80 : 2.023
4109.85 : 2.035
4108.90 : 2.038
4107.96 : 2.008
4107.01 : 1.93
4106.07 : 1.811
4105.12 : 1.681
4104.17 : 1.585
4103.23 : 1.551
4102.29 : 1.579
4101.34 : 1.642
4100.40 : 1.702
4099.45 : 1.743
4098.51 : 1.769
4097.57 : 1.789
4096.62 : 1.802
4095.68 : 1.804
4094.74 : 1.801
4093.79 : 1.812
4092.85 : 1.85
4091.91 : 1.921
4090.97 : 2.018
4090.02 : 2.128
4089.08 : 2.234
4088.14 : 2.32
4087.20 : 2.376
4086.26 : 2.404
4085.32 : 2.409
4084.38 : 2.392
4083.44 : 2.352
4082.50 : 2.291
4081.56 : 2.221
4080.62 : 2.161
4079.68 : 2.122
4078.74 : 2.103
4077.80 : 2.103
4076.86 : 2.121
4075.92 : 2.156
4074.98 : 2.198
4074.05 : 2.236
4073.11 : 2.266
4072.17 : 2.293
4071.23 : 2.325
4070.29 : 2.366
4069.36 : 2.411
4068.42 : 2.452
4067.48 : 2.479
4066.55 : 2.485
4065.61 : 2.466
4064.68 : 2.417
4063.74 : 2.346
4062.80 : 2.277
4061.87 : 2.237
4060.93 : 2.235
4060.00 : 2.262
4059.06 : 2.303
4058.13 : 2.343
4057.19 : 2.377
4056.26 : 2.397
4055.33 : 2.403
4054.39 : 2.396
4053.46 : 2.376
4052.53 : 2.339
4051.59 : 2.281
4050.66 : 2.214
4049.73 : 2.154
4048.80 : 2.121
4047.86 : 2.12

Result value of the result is 5.0 angstrom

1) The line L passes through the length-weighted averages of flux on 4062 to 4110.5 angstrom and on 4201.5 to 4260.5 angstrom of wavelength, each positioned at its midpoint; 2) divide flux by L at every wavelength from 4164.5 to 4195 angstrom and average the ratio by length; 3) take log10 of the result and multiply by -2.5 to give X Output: -0.03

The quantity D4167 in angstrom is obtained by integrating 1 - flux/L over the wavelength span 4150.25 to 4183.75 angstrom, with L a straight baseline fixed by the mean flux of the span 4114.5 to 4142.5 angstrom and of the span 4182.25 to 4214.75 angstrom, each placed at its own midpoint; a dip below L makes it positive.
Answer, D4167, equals 0.5 angstrom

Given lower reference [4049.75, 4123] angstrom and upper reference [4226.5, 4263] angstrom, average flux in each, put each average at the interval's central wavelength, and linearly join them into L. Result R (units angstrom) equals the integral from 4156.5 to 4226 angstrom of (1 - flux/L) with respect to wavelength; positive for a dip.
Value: -1.97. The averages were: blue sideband 2.14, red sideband 2.37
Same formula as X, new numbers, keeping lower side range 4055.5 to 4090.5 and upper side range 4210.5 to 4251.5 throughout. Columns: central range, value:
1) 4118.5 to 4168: 0.01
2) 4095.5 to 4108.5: 0.31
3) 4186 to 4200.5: -0.03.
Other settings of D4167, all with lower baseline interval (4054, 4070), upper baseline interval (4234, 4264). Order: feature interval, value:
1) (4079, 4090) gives 0.4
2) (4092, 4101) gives 2.2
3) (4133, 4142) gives 0.5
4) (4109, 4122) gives 1.5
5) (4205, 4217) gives -0.1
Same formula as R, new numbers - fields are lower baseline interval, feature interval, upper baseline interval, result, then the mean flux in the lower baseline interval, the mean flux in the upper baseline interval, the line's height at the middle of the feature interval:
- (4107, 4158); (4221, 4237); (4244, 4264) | -0.6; 2.25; 2.31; 2.3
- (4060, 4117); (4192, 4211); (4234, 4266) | -0.8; 2.09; 2.37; 2.28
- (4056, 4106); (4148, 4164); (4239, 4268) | -0.7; 2.13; 2.32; 2.21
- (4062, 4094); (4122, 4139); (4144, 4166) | -0.1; 2.25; 2.31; 2.29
